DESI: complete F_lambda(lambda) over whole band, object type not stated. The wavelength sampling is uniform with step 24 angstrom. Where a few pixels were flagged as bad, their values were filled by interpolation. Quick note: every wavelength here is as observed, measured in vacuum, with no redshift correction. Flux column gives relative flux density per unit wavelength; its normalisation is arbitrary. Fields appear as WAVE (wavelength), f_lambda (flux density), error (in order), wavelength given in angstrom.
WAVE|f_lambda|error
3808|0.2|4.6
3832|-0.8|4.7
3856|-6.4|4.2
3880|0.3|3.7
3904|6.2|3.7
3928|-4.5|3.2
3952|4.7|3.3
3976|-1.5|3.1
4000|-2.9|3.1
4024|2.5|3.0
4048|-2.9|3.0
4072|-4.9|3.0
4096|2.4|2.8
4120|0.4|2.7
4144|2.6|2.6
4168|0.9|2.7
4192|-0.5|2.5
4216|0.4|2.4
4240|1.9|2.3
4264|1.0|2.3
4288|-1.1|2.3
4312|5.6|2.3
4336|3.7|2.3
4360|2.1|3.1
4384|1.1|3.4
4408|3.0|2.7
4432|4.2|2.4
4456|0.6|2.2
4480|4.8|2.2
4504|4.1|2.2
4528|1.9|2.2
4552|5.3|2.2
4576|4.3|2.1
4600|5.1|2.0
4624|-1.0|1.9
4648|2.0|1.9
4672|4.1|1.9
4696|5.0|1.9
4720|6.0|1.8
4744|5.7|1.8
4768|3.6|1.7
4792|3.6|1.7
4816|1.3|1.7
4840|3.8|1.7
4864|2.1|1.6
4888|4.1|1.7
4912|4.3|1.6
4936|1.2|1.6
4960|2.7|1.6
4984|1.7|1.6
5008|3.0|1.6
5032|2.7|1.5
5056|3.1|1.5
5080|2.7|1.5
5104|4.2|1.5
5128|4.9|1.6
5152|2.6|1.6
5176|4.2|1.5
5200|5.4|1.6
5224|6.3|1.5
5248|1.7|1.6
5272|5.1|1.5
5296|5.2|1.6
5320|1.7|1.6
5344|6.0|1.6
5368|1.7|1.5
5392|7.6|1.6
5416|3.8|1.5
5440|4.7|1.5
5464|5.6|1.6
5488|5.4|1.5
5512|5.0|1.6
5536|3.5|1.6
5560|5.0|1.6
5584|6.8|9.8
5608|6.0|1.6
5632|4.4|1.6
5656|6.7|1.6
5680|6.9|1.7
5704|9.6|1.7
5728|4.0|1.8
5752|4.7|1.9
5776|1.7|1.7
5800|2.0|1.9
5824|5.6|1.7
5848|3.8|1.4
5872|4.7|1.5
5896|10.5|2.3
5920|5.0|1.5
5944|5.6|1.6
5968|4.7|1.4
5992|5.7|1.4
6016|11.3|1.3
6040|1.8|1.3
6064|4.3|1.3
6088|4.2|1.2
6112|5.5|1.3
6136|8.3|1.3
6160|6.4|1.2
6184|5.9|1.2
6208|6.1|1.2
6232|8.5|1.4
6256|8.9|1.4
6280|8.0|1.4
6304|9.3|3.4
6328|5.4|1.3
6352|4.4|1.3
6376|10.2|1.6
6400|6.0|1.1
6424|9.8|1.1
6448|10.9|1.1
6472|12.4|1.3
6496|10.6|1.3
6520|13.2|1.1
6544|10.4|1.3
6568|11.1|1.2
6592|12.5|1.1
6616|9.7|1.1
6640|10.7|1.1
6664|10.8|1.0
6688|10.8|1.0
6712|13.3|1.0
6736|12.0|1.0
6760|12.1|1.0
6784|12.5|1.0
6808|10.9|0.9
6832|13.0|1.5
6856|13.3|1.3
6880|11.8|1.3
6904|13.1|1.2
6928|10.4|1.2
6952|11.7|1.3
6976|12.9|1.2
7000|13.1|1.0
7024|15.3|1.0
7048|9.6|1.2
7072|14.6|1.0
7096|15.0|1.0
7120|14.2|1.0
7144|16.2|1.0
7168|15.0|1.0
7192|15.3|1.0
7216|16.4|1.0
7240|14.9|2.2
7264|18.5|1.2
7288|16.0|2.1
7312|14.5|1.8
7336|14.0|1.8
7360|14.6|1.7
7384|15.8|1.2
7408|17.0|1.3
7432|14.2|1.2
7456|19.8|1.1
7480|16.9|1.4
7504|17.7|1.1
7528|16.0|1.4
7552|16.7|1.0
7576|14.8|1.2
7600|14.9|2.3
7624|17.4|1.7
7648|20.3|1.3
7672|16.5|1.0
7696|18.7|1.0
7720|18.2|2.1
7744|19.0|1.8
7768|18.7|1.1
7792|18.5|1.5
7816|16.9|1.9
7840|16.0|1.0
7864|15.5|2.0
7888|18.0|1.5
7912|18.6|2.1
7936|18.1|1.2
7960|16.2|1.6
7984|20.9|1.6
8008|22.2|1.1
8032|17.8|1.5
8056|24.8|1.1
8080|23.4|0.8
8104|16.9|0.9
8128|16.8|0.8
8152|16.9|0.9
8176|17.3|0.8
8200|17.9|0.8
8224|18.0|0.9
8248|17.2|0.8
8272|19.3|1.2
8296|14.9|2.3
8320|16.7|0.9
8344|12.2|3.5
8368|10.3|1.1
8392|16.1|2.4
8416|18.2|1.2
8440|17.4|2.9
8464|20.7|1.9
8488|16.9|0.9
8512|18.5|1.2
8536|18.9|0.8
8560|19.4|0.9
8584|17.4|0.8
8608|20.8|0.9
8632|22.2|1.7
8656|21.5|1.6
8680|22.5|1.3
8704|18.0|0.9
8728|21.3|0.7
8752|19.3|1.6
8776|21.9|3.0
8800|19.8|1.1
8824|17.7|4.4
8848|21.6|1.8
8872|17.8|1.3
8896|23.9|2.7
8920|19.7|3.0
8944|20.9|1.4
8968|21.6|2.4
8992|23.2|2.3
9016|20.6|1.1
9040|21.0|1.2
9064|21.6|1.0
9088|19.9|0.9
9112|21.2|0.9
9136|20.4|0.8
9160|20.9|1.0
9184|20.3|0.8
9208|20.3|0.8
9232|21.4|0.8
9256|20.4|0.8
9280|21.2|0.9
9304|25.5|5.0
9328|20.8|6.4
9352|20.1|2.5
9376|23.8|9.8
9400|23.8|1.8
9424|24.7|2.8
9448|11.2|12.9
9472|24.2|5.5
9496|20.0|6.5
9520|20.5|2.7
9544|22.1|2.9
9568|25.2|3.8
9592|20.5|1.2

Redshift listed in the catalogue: 0.61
